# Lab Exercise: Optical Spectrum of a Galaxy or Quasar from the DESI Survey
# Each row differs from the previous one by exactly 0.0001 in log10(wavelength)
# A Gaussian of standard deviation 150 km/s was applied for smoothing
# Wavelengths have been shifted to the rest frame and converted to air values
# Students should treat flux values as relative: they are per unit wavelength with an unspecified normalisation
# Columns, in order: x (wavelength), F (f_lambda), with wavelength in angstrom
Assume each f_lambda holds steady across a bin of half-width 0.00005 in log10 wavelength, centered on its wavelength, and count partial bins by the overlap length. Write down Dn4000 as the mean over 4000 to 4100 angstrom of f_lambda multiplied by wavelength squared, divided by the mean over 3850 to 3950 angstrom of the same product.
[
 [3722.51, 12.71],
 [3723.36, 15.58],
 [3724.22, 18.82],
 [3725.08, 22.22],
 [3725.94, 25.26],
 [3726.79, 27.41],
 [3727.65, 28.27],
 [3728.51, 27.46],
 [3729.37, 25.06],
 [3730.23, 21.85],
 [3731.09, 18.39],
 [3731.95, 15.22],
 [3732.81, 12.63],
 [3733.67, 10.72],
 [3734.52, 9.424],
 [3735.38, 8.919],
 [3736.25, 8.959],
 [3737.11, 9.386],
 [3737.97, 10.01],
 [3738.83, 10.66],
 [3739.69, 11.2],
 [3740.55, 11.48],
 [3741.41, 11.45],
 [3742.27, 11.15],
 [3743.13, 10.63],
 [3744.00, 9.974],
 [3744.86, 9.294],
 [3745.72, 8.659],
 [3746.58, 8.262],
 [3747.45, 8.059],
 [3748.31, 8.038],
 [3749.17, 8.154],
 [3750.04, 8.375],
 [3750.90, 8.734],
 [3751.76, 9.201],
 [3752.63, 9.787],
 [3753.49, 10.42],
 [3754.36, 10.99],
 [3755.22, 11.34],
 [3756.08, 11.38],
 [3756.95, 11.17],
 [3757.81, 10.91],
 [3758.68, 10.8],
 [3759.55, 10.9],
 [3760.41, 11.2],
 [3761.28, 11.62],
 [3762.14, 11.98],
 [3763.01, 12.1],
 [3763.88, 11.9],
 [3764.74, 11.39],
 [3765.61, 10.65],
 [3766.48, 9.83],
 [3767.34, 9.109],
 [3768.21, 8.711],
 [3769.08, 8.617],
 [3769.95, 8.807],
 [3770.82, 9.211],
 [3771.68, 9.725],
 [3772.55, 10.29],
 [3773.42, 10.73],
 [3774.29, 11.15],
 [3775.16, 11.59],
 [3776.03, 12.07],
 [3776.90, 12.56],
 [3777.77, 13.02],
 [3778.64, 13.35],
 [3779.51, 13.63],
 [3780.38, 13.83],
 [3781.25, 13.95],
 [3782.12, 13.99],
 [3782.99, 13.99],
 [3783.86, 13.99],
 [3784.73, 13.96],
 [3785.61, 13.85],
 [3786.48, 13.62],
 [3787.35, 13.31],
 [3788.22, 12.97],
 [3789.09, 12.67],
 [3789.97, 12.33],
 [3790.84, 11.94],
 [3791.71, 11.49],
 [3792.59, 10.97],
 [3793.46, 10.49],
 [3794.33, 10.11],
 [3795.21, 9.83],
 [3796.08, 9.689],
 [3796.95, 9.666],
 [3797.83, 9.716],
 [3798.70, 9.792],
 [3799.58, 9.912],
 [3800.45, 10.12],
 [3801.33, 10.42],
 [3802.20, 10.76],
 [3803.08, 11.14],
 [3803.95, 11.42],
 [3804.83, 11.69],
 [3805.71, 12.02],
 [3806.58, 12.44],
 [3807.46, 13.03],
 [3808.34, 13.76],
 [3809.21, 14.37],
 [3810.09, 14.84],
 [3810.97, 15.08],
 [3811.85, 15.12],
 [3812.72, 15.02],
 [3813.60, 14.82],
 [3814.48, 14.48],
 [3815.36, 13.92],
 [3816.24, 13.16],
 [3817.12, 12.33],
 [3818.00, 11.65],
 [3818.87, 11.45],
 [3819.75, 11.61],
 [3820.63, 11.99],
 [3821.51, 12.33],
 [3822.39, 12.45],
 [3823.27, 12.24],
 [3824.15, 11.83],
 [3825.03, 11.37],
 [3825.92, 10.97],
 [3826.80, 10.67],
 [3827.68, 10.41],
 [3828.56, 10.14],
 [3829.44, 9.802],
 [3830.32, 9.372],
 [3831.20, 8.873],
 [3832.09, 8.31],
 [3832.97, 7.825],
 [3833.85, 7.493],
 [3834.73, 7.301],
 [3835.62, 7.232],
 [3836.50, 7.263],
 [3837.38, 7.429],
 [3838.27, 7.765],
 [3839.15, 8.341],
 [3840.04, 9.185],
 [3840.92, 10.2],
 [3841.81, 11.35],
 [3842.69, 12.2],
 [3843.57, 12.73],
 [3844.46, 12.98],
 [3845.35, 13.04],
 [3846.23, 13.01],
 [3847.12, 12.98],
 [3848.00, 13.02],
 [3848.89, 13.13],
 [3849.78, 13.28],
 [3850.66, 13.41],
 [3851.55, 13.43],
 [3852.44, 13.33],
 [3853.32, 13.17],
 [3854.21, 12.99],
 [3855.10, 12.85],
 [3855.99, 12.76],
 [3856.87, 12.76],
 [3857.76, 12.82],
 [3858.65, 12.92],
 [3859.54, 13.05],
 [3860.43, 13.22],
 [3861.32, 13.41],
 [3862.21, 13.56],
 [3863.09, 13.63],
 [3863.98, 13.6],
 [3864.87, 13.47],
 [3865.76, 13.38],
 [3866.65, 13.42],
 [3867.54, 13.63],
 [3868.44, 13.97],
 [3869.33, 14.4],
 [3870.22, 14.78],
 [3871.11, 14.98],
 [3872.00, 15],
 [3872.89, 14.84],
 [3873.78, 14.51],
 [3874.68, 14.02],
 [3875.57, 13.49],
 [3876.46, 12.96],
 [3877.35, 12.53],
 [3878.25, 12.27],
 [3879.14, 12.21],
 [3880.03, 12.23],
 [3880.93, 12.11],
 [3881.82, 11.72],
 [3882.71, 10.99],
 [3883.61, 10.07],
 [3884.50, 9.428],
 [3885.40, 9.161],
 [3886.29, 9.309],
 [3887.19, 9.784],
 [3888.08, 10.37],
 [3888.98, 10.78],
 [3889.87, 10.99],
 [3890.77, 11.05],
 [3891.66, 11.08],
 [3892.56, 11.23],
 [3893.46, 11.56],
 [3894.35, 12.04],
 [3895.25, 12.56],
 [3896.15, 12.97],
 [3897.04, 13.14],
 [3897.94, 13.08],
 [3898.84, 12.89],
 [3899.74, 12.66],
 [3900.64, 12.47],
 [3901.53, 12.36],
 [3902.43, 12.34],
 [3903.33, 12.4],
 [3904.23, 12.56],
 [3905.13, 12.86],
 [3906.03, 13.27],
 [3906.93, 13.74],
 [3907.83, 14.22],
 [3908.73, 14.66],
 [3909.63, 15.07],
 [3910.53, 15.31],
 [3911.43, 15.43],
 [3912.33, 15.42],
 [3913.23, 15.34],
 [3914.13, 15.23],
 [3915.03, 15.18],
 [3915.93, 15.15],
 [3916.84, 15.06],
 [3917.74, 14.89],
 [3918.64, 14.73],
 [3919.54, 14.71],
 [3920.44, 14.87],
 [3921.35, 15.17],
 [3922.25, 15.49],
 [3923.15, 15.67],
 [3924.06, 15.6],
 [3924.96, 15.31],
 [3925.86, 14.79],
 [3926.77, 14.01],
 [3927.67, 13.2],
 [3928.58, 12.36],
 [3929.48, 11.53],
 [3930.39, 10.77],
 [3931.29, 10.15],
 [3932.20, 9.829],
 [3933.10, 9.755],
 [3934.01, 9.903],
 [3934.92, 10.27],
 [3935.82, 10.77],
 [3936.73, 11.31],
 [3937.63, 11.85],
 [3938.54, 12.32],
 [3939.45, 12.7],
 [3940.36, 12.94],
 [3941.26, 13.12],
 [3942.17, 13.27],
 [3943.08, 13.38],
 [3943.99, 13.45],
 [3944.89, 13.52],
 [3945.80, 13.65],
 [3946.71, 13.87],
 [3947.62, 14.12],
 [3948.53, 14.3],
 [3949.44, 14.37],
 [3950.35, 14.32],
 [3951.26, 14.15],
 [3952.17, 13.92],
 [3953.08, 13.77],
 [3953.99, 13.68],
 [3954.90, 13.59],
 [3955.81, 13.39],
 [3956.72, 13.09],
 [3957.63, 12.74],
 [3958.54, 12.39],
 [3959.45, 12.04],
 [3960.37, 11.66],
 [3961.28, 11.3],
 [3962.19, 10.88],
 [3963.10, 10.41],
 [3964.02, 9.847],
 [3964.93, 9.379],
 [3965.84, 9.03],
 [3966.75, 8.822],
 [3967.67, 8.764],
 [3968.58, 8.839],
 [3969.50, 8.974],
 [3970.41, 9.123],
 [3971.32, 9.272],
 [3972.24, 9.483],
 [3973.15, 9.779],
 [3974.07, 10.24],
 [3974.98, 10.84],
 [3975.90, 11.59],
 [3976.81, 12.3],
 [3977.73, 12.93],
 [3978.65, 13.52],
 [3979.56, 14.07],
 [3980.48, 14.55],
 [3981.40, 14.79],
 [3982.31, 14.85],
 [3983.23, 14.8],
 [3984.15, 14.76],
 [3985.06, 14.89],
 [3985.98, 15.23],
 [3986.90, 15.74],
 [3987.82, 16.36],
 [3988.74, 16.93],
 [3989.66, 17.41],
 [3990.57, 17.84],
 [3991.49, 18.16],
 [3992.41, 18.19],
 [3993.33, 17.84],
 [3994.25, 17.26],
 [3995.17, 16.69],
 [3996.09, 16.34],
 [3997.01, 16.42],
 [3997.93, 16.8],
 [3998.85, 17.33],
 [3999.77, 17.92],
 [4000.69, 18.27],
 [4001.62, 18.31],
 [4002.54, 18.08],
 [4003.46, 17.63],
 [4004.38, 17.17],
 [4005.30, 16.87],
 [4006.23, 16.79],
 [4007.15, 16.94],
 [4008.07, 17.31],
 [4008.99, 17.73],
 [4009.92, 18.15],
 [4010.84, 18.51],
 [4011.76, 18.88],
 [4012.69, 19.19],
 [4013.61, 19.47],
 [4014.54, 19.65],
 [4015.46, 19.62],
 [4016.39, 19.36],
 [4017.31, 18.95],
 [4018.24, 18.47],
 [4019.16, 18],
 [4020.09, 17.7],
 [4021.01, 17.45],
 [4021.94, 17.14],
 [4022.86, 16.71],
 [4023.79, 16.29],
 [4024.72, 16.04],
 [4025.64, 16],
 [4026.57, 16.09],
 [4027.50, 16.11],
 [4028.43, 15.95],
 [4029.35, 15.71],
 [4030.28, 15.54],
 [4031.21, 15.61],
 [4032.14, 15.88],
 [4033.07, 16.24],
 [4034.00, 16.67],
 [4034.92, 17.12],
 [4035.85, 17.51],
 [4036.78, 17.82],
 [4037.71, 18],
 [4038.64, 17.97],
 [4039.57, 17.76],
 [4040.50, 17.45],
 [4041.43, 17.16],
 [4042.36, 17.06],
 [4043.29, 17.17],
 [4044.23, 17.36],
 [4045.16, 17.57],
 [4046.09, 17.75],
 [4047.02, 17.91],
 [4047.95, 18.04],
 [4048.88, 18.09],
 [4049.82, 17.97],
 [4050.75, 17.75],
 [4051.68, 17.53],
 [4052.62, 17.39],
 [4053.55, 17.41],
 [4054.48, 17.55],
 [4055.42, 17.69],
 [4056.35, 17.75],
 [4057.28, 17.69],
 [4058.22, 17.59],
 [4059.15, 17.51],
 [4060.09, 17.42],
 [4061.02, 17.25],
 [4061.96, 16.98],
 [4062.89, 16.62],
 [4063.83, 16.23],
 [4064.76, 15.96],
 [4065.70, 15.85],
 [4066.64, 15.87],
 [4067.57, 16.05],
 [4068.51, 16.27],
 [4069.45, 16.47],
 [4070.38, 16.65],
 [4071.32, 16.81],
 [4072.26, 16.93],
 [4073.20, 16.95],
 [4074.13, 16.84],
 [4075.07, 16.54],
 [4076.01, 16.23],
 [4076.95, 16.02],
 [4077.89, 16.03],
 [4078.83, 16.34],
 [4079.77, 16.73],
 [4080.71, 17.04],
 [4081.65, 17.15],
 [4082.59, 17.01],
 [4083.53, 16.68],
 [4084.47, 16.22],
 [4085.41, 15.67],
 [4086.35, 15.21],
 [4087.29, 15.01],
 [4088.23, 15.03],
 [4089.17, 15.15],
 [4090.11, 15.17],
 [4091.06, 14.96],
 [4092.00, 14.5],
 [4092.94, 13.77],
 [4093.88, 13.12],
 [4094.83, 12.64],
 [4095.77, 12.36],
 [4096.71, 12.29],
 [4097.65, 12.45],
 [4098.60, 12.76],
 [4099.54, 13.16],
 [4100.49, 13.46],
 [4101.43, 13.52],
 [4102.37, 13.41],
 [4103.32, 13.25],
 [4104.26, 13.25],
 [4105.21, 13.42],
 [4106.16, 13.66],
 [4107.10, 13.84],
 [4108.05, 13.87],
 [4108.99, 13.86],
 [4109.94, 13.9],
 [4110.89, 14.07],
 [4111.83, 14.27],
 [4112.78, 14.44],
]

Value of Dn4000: 1.4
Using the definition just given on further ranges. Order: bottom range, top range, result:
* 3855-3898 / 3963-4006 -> 1.20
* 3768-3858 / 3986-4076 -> 1.66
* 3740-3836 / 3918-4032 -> 1.42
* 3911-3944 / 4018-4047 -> 1.34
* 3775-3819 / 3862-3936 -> 1.10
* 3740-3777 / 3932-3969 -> 1.30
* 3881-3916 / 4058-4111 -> 1.33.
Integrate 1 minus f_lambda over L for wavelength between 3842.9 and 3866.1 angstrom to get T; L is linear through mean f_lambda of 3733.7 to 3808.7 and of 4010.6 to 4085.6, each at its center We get -0.6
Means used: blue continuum 11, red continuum 17.2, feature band 13.1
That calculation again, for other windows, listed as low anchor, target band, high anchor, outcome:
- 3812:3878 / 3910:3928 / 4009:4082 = -1.33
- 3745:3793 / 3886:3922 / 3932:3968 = -3.94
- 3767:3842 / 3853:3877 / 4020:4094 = -1.90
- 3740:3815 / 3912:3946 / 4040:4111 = 0.79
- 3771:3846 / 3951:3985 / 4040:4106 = 5.67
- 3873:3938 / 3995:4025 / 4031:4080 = -3.88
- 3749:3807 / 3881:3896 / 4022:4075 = 3.03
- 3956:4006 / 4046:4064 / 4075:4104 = -3.77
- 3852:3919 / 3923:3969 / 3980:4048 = 8.12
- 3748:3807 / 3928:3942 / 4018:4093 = 2.90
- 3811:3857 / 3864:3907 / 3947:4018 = 0.51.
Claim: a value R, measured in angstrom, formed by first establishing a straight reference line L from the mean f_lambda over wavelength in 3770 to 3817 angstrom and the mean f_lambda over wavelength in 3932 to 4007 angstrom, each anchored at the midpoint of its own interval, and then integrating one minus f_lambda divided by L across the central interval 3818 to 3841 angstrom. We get 5.0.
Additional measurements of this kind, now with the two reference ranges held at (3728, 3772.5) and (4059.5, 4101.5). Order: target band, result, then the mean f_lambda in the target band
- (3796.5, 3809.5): 0.7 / 11.3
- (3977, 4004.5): -3.7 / 16.3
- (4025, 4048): -3.0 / 16.9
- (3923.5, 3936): 1.4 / 12.1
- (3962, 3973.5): 3.8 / 9.4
